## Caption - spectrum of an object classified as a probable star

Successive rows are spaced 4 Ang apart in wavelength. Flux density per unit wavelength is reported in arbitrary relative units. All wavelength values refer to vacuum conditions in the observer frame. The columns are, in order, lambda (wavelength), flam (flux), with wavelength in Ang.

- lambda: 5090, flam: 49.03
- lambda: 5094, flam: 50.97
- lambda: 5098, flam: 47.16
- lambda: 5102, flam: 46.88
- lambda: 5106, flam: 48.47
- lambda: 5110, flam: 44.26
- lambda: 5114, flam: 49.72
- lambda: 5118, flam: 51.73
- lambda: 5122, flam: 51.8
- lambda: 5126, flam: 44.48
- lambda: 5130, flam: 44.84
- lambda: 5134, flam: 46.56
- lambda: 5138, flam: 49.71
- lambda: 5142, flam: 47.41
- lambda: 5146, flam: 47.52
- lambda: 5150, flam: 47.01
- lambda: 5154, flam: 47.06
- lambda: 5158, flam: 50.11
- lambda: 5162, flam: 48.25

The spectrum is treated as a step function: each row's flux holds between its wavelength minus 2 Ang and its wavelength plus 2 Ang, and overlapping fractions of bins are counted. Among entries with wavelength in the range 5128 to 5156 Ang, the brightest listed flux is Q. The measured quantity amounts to 49.71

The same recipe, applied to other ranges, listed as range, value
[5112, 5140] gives 51.8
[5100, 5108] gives 48.47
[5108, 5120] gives 51.73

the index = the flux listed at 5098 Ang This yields 47.16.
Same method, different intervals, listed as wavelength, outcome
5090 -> 49.03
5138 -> 49.71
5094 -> 50.97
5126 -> 44.48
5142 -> 47.41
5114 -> 49.72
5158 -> 50.11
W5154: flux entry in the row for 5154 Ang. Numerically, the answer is 47.06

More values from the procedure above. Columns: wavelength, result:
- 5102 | 46.88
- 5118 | 51.73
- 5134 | 46.56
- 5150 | 47.01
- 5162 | 48.25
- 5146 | 47.52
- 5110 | 44.26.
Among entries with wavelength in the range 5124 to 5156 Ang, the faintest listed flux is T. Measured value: 44.48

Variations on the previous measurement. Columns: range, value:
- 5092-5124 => 44.26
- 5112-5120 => 49.72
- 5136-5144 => 47.41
